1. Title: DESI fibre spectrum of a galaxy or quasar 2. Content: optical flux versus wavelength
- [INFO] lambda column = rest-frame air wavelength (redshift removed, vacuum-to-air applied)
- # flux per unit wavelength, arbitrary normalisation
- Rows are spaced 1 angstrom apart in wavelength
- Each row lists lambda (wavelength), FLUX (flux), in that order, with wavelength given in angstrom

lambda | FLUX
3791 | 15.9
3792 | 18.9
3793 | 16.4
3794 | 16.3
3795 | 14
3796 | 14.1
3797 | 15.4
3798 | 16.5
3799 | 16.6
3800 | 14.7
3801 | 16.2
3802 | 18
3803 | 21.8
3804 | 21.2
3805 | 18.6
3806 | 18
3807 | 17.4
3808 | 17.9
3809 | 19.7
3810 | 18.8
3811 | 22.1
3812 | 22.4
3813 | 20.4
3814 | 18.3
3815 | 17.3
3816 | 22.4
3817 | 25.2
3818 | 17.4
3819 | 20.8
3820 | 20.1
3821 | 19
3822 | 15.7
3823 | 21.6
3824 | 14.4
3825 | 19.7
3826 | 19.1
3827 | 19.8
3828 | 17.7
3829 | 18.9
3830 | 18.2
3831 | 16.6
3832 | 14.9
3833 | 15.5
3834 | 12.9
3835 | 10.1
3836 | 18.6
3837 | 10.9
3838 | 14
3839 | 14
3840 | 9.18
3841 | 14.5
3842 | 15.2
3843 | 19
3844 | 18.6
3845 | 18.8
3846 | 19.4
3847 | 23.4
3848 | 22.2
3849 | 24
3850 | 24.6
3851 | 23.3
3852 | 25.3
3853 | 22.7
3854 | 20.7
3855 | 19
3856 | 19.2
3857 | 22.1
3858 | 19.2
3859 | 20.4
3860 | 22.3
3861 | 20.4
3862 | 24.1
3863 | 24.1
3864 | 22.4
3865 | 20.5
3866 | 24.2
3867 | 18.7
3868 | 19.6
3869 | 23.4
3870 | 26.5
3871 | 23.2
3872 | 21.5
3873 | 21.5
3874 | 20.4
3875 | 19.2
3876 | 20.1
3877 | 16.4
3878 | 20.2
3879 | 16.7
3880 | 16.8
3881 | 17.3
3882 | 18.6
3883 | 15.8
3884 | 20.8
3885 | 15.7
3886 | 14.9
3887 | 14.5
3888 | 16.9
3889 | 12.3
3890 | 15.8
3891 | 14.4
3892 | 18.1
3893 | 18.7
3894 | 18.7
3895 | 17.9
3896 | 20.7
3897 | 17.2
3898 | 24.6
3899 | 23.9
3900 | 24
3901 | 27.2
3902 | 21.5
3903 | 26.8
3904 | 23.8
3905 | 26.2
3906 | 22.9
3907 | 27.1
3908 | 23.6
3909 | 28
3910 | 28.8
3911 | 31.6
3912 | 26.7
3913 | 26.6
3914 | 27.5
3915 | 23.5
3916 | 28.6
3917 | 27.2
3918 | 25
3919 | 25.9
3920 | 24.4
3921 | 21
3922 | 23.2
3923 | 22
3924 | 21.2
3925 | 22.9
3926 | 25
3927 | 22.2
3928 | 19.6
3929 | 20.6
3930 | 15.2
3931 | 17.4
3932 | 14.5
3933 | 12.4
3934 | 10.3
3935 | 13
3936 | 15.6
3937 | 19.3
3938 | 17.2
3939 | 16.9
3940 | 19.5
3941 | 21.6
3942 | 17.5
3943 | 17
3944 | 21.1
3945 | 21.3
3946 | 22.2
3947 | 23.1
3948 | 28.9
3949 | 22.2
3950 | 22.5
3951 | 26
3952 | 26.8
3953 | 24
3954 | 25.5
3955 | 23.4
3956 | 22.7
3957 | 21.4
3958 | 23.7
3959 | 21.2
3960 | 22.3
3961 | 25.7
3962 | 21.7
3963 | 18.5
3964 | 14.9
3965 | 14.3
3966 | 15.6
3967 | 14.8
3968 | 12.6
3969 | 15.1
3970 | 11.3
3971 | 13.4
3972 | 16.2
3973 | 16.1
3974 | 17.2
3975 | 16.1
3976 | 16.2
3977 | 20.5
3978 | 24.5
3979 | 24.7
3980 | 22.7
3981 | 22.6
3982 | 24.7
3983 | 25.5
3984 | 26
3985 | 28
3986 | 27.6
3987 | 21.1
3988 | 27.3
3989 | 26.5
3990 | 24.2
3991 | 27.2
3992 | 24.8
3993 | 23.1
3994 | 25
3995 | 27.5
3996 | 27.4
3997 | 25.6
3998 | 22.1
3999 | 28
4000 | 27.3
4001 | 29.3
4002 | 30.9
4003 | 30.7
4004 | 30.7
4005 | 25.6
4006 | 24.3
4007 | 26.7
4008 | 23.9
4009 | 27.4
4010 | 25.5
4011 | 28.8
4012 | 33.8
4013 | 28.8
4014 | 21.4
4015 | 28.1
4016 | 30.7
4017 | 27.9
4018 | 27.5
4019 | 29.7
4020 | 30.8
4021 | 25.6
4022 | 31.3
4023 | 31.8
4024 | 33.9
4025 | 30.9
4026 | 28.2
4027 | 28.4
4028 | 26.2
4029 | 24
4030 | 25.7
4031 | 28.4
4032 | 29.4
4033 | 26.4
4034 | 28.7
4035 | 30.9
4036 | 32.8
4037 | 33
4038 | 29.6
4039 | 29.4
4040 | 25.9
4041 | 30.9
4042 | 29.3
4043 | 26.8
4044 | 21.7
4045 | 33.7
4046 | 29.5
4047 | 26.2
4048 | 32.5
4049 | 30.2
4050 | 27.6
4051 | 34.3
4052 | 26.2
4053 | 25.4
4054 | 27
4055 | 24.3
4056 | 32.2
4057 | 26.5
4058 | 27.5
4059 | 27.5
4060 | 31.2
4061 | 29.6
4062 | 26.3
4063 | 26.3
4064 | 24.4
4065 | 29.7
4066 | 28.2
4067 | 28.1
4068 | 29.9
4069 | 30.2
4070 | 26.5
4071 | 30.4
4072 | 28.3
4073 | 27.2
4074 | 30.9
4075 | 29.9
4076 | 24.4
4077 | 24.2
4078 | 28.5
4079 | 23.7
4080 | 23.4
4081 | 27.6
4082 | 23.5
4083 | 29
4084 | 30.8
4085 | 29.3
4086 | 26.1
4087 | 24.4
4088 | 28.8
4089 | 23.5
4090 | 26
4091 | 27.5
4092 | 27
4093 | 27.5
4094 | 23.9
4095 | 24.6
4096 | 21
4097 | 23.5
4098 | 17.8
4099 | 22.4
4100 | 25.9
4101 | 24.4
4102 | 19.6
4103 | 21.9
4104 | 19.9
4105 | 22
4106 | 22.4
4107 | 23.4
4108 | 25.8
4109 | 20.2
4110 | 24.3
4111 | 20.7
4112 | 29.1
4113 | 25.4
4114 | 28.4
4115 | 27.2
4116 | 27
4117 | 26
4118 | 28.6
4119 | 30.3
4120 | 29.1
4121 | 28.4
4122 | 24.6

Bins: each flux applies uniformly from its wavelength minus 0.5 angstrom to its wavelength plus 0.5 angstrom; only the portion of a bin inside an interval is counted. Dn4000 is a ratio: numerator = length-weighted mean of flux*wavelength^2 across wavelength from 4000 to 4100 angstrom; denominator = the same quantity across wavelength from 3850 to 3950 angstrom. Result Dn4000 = 1.4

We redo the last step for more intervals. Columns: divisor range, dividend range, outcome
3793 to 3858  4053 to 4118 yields 1.62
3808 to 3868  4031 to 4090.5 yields 1.63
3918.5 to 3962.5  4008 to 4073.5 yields 1.43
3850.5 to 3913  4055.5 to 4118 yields 1.36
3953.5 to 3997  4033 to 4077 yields 1.38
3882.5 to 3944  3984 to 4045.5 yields 1.40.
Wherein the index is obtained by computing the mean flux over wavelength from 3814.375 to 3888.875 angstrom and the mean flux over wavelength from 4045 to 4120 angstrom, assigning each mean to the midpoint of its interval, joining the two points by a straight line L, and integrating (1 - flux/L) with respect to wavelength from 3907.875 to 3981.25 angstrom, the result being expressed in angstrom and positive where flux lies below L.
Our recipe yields 3.64 angstrom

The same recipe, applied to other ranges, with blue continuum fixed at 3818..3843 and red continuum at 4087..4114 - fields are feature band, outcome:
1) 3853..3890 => -4.68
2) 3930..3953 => 0.14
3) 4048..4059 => -2.78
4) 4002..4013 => -3.42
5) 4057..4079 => -4.73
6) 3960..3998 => -1.33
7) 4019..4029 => -3.51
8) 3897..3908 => -3.60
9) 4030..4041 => -3.62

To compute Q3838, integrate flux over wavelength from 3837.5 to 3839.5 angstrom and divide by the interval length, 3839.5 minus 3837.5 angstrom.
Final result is 14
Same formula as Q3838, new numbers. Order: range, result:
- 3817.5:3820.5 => 19.4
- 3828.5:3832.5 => 17.1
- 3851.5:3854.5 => 22.9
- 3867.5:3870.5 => 23.2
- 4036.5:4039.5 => 30.7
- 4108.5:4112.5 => 23.6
